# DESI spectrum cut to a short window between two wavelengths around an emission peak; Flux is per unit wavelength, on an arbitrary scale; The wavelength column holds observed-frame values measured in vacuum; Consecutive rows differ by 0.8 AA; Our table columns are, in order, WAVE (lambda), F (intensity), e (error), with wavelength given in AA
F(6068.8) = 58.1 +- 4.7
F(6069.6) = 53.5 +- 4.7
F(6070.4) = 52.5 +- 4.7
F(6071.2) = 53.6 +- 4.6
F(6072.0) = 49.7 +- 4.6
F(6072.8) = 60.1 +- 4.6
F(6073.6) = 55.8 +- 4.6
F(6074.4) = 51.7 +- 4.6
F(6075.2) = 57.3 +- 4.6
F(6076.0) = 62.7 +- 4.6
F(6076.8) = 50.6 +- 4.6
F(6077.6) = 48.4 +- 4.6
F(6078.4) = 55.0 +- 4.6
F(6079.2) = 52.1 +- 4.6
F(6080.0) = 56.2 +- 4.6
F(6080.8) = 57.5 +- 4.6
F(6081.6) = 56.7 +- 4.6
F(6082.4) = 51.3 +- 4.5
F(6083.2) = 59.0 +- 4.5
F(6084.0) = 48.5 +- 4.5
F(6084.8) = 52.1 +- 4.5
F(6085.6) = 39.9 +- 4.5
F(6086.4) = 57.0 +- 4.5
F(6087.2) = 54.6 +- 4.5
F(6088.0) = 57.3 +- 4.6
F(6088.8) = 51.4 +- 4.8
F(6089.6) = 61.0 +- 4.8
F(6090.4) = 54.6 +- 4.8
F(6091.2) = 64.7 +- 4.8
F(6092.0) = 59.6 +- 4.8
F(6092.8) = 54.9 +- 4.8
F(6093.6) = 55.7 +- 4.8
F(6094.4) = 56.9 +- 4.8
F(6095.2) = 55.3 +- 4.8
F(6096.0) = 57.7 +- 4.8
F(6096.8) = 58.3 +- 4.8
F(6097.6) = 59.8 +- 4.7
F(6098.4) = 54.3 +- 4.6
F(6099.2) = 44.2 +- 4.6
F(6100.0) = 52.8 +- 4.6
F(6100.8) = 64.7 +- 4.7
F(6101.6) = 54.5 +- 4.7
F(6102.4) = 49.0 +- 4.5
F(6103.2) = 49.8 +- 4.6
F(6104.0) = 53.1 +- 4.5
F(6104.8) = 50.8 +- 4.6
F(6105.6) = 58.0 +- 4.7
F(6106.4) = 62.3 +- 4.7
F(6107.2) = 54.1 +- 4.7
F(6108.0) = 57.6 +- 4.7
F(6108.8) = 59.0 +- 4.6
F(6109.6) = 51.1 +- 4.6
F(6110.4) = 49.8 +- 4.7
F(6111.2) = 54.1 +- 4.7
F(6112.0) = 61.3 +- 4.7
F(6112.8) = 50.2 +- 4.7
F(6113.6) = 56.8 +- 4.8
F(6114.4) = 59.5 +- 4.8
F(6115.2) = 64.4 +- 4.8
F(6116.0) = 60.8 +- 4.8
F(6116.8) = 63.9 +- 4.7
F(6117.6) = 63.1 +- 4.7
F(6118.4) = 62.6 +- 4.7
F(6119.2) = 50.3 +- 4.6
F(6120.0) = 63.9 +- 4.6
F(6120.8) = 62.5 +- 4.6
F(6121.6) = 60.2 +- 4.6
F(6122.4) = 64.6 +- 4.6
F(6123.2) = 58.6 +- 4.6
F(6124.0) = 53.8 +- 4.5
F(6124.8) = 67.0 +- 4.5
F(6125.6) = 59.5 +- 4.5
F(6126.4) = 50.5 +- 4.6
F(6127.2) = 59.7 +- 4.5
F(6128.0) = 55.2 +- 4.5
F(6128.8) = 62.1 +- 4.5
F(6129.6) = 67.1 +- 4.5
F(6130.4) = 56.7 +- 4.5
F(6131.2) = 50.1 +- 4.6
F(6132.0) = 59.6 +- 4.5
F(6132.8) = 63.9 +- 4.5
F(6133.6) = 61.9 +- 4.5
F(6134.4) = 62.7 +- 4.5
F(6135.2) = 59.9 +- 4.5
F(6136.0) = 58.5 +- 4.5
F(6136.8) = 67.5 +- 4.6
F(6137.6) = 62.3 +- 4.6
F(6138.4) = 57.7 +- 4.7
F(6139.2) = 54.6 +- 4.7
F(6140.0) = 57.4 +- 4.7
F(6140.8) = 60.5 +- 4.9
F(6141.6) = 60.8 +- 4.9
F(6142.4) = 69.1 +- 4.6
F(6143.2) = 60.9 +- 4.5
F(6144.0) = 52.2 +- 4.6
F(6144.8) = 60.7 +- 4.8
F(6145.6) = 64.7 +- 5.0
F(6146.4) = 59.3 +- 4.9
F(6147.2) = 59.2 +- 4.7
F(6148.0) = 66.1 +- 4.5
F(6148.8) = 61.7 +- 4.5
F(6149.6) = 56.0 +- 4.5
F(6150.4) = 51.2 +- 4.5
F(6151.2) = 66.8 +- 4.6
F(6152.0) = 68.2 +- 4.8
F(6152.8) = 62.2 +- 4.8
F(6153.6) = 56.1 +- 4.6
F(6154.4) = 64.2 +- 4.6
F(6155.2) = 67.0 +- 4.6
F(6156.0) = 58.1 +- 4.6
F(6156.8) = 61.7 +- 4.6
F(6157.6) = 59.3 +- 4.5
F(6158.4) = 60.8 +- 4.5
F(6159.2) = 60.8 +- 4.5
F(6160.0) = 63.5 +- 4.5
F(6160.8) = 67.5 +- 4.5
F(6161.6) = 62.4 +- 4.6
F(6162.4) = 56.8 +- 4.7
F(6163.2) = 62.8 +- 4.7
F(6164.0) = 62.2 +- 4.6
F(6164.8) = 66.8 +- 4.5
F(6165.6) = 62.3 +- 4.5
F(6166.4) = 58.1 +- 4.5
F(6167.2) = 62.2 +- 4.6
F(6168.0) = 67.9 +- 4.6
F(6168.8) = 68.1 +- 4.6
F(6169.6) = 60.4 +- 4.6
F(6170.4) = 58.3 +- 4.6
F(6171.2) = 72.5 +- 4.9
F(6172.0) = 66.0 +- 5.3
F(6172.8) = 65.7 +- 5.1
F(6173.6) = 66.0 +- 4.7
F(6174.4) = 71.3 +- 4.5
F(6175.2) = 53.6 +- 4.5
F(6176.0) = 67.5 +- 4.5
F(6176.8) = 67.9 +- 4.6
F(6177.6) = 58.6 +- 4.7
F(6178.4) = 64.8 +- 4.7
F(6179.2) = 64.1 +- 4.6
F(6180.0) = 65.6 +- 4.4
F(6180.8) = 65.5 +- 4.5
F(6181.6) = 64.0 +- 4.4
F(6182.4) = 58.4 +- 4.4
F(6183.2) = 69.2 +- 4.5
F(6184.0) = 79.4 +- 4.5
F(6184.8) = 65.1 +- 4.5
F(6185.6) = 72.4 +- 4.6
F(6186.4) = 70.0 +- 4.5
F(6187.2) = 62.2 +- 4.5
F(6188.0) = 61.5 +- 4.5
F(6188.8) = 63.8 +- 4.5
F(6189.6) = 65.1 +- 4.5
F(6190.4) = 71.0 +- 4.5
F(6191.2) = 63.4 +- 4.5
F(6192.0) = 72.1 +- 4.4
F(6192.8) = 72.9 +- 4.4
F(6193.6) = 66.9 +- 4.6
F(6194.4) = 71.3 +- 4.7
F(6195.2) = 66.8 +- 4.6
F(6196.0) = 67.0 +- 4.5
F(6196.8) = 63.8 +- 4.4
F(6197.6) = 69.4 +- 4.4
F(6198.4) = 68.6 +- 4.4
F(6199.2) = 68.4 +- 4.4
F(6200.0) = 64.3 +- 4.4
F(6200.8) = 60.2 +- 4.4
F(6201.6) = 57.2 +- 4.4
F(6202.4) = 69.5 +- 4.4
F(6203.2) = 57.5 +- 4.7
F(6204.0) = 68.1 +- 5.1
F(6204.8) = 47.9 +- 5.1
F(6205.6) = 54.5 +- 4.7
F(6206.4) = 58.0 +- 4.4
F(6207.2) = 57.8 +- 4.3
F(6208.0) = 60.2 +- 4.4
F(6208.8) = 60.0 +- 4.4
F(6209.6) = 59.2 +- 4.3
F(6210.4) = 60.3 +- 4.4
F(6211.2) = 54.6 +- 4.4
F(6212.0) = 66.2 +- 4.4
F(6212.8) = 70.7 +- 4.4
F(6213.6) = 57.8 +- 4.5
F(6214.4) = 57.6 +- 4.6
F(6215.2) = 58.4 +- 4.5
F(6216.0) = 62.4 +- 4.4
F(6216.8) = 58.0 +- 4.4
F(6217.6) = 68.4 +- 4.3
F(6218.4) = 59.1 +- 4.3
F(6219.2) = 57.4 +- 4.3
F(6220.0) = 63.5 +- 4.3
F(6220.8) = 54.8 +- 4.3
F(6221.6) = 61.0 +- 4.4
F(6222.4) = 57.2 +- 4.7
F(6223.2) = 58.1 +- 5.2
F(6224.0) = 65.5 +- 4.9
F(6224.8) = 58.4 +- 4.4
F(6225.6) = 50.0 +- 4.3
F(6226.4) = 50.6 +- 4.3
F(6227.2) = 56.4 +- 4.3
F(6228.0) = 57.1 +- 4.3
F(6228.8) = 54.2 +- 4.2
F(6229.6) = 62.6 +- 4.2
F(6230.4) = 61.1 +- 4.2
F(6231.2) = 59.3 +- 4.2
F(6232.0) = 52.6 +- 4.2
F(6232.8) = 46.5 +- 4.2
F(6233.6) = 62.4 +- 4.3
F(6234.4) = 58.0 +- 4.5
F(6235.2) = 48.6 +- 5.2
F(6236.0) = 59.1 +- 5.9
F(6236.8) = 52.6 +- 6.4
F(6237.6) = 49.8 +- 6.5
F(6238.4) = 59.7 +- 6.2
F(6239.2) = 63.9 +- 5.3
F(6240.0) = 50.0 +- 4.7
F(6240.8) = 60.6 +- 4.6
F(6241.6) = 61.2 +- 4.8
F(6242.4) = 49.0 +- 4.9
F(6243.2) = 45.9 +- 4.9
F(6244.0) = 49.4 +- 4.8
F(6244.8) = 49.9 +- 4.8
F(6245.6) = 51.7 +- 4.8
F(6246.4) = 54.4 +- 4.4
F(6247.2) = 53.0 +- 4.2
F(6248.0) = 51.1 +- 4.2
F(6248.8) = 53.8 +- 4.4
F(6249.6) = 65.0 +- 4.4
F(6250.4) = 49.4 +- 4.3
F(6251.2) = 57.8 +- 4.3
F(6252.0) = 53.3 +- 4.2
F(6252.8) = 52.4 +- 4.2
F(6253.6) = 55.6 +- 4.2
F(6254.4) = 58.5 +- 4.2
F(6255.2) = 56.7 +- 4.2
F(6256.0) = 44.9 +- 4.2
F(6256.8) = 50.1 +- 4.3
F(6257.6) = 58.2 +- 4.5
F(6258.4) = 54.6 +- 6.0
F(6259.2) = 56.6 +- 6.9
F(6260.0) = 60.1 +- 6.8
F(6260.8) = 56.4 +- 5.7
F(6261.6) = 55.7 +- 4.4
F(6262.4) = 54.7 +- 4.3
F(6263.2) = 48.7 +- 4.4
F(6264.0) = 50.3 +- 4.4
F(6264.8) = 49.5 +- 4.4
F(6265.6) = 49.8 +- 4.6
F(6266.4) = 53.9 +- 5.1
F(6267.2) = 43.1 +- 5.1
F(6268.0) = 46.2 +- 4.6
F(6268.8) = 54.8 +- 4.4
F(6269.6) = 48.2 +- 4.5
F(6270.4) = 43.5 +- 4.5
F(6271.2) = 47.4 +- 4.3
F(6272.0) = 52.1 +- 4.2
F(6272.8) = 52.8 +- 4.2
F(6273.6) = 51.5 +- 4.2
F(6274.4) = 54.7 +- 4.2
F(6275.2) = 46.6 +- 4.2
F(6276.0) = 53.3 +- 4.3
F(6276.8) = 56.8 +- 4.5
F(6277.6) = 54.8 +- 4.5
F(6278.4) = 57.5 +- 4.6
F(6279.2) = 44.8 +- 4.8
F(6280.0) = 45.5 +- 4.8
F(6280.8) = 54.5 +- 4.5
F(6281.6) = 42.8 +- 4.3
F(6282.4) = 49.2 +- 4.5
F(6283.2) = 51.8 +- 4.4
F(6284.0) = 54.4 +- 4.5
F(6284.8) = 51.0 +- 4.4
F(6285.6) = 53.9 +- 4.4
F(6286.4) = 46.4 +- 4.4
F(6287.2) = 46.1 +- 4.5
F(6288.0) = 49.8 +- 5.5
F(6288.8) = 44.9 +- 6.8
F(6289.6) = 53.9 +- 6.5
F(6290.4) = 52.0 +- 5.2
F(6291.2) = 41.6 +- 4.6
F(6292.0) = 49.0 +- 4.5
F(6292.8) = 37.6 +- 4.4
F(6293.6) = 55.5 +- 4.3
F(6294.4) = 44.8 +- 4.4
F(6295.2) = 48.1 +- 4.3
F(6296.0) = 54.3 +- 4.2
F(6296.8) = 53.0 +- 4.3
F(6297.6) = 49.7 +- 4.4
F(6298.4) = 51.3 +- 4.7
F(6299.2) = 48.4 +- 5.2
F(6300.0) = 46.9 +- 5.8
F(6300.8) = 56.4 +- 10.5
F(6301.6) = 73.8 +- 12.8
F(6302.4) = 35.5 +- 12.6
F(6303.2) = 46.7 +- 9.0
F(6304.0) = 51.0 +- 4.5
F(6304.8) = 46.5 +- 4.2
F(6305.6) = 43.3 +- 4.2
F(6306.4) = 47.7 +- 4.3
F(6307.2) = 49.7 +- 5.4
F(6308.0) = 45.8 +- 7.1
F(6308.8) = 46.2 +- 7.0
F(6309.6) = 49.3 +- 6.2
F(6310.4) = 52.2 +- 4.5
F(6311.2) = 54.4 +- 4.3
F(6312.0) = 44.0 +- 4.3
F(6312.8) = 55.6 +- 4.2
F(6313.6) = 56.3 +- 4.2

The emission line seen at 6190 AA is C III] 1909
